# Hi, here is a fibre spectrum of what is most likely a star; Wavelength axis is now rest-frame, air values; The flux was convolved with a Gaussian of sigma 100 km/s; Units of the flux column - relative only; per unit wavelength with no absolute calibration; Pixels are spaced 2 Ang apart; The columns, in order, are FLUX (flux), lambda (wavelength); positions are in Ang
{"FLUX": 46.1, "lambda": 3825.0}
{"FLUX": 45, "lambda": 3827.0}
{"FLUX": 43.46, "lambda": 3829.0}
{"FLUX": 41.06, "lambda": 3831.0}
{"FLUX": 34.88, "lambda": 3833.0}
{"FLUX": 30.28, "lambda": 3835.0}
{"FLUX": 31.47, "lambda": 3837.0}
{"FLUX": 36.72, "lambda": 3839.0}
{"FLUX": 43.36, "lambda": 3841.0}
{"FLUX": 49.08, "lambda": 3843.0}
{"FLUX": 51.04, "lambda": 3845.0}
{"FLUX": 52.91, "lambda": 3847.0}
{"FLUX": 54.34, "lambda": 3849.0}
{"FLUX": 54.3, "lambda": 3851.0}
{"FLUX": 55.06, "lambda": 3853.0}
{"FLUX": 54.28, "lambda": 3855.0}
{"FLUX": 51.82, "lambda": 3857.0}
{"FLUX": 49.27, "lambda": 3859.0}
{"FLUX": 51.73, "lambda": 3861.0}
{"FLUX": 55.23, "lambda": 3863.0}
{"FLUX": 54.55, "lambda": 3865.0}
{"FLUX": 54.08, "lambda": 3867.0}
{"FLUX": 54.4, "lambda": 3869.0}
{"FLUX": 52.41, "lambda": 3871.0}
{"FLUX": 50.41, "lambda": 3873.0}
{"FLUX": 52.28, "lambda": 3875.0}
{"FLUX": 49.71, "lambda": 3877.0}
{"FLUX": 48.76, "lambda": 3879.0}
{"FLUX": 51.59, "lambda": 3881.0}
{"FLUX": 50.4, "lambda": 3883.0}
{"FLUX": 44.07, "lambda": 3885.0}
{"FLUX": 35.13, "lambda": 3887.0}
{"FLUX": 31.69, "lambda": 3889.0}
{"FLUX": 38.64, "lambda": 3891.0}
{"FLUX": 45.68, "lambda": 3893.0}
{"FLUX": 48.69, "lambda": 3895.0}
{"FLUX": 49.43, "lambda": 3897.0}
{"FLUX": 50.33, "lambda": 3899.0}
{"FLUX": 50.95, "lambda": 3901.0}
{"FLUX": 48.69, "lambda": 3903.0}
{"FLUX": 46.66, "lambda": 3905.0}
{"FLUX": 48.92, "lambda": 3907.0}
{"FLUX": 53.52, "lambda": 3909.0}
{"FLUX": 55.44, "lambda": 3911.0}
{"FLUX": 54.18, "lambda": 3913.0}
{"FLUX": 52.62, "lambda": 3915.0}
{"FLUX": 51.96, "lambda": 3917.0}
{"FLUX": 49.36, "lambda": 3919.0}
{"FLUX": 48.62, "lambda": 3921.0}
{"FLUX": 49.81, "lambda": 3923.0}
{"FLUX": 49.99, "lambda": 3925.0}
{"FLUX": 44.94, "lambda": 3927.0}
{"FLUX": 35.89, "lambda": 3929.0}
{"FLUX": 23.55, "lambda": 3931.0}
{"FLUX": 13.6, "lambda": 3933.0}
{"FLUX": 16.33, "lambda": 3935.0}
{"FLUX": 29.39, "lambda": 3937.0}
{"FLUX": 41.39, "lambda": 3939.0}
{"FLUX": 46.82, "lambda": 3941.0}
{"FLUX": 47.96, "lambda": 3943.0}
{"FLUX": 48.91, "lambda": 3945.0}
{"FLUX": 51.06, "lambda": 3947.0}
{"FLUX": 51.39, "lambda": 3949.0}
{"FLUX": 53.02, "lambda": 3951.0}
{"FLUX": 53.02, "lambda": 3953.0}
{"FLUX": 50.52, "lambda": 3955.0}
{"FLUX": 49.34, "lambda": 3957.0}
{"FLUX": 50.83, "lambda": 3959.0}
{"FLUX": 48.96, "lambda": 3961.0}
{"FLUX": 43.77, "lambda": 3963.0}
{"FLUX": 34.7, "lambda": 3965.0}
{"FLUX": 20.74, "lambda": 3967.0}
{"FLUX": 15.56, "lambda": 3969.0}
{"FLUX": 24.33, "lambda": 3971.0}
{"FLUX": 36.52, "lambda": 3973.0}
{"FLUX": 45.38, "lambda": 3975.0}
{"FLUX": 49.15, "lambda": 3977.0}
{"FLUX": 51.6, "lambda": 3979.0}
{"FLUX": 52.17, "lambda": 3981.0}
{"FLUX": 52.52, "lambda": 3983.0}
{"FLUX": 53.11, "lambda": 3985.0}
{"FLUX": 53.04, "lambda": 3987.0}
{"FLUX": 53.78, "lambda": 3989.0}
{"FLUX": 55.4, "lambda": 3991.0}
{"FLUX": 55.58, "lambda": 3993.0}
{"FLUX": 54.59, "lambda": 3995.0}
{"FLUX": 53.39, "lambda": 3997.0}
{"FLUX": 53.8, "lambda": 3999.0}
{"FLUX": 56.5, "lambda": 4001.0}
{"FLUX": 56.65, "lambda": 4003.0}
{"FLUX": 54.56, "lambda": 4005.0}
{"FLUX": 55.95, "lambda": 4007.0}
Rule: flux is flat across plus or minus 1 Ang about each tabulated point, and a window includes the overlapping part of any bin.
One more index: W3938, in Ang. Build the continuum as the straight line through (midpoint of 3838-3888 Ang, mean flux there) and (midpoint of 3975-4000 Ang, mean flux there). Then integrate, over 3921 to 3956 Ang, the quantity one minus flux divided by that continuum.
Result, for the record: 6.78 Ang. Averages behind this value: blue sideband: 50.3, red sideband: 52.9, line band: 41.8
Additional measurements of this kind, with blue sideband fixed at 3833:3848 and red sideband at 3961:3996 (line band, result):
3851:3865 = -3.7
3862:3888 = -4.9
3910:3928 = -3.2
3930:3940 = 4.3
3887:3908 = -1.3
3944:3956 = -2.1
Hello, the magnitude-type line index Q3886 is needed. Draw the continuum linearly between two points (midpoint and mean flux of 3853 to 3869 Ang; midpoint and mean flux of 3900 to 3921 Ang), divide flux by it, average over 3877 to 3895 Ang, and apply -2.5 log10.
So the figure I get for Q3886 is 0.19 mag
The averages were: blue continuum 53.2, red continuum 51.1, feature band 43.9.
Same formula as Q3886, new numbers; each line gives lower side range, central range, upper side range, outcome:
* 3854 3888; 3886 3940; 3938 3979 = 0.098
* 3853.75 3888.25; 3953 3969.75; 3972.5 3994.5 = 0.251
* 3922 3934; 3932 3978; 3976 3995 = 0.099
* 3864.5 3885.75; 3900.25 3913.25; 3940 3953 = -0.007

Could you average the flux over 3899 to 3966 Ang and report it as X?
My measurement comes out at 45.4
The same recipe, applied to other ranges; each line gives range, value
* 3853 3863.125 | 52.5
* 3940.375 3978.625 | 43.4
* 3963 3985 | 39.2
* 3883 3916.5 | 47.3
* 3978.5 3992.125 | 53.2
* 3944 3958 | 51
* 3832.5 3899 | 47.6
